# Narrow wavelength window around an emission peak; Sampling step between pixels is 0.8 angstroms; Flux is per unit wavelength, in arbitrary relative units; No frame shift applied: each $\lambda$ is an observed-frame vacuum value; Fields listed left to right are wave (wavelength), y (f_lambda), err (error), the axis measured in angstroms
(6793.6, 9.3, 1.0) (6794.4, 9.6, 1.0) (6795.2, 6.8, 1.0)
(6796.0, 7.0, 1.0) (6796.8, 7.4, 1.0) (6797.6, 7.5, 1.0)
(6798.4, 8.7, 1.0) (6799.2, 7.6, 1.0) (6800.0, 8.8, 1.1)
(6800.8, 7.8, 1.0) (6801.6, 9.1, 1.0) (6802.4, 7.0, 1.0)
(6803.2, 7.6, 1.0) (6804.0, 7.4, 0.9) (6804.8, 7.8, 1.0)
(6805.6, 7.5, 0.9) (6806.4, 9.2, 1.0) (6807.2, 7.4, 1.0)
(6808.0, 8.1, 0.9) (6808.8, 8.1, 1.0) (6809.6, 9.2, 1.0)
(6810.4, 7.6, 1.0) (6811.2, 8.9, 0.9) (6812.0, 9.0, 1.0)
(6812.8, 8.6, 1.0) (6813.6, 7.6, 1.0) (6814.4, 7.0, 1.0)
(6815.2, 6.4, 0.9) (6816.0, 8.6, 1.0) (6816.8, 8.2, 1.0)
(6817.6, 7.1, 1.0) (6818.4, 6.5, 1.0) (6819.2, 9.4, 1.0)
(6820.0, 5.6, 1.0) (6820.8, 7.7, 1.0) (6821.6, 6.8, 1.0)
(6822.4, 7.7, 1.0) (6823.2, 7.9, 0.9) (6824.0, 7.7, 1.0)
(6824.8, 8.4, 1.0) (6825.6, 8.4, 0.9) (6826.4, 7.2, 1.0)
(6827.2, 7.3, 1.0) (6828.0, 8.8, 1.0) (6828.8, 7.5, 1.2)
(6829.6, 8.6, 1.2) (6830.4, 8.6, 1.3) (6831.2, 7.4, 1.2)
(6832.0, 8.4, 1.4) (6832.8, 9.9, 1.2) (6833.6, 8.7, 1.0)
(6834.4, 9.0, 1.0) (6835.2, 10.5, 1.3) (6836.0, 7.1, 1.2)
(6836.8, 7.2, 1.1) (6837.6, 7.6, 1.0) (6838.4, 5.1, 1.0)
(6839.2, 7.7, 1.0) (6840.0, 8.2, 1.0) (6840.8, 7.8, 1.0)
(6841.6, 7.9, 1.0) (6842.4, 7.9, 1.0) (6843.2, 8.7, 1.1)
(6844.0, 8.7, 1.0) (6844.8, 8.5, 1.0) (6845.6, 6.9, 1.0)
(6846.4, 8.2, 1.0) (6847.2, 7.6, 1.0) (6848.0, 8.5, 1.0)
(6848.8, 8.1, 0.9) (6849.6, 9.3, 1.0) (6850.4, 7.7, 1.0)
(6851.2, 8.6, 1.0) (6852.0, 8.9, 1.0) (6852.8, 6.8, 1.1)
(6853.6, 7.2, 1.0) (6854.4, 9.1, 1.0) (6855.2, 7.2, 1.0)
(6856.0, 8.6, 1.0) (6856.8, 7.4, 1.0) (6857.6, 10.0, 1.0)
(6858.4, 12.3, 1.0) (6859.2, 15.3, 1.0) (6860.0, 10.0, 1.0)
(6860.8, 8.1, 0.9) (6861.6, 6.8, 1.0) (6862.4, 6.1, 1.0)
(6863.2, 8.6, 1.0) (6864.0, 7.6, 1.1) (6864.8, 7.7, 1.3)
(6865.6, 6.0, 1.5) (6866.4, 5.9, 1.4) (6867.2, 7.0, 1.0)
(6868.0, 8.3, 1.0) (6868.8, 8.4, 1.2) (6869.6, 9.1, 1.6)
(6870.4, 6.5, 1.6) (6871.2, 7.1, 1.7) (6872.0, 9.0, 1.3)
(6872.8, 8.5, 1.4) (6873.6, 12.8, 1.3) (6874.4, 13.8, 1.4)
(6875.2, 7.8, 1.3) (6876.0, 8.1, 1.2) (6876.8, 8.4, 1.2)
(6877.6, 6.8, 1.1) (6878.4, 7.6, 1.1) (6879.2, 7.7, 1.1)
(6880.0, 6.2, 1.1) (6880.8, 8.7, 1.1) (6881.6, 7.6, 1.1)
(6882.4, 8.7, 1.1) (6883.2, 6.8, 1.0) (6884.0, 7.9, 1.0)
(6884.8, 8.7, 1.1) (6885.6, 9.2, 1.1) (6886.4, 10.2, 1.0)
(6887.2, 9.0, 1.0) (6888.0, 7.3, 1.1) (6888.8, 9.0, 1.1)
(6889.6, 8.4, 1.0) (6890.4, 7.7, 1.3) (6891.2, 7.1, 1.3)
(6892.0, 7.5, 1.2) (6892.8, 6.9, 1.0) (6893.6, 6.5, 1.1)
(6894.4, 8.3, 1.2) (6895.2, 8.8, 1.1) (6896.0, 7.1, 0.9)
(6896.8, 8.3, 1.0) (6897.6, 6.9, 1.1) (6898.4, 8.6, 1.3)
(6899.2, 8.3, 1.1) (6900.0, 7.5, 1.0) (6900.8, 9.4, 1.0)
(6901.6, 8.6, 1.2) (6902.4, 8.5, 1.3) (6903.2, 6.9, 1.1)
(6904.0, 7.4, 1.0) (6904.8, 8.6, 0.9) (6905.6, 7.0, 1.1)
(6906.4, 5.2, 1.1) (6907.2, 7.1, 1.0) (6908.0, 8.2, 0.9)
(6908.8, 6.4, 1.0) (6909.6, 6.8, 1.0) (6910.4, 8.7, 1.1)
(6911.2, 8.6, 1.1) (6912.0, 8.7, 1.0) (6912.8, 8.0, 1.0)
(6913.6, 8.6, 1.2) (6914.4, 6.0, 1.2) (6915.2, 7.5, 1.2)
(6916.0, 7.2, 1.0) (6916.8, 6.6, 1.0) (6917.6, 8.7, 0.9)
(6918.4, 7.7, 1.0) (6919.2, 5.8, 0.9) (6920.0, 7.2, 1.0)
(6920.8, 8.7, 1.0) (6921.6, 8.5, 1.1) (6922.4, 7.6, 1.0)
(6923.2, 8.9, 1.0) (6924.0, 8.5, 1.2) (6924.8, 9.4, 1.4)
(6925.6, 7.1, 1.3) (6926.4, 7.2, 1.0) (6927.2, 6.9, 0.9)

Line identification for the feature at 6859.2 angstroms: [S II]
